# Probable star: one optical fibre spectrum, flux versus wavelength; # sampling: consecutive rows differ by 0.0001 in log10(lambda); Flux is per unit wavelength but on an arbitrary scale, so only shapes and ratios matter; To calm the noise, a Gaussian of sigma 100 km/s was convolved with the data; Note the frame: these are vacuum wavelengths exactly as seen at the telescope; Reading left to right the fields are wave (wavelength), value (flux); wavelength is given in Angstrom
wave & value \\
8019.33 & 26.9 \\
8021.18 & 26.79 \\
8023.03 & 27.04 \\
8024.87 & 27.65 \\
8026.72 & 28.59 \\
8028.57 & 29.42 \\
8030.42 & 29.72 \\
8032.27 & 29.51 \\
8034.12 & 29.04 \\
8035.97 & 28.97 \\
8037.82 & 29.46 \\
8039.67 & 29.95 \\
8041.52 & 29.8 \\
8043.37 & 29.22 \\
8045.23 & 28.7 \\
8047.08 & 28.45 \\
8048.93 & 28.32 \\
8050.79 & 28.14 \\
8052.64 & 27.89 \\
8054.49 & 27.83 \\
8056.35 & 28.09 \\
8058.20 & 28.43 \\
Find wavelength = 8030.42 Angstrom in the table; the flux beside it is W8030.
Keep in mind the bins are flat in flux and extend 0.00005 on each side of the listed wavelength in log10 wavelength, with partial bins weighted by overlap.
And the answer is 29.72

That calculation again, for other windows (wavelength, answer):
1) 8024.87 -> 27.65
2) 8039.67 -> 29.95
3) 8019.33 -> 26.9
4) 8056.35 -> 28.09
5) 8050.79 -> 28.14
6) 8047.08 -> 28.45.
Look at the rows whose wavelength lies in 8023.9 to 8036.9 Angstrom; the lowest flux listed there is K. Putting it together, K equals 27.65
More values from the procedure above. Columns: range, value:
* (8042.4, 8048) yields 28.45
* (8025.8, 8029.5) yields 28.59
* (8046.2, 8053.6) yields 27.89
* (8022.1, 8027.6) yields 27.04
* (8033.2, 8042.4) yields 28.97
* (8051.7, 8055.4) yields 27.83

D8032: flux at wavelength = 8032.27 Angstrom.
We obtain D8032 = 29.51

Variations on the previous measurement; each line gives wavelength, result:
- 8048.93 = 28.32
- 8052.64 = 27.89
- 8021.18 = 26.79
